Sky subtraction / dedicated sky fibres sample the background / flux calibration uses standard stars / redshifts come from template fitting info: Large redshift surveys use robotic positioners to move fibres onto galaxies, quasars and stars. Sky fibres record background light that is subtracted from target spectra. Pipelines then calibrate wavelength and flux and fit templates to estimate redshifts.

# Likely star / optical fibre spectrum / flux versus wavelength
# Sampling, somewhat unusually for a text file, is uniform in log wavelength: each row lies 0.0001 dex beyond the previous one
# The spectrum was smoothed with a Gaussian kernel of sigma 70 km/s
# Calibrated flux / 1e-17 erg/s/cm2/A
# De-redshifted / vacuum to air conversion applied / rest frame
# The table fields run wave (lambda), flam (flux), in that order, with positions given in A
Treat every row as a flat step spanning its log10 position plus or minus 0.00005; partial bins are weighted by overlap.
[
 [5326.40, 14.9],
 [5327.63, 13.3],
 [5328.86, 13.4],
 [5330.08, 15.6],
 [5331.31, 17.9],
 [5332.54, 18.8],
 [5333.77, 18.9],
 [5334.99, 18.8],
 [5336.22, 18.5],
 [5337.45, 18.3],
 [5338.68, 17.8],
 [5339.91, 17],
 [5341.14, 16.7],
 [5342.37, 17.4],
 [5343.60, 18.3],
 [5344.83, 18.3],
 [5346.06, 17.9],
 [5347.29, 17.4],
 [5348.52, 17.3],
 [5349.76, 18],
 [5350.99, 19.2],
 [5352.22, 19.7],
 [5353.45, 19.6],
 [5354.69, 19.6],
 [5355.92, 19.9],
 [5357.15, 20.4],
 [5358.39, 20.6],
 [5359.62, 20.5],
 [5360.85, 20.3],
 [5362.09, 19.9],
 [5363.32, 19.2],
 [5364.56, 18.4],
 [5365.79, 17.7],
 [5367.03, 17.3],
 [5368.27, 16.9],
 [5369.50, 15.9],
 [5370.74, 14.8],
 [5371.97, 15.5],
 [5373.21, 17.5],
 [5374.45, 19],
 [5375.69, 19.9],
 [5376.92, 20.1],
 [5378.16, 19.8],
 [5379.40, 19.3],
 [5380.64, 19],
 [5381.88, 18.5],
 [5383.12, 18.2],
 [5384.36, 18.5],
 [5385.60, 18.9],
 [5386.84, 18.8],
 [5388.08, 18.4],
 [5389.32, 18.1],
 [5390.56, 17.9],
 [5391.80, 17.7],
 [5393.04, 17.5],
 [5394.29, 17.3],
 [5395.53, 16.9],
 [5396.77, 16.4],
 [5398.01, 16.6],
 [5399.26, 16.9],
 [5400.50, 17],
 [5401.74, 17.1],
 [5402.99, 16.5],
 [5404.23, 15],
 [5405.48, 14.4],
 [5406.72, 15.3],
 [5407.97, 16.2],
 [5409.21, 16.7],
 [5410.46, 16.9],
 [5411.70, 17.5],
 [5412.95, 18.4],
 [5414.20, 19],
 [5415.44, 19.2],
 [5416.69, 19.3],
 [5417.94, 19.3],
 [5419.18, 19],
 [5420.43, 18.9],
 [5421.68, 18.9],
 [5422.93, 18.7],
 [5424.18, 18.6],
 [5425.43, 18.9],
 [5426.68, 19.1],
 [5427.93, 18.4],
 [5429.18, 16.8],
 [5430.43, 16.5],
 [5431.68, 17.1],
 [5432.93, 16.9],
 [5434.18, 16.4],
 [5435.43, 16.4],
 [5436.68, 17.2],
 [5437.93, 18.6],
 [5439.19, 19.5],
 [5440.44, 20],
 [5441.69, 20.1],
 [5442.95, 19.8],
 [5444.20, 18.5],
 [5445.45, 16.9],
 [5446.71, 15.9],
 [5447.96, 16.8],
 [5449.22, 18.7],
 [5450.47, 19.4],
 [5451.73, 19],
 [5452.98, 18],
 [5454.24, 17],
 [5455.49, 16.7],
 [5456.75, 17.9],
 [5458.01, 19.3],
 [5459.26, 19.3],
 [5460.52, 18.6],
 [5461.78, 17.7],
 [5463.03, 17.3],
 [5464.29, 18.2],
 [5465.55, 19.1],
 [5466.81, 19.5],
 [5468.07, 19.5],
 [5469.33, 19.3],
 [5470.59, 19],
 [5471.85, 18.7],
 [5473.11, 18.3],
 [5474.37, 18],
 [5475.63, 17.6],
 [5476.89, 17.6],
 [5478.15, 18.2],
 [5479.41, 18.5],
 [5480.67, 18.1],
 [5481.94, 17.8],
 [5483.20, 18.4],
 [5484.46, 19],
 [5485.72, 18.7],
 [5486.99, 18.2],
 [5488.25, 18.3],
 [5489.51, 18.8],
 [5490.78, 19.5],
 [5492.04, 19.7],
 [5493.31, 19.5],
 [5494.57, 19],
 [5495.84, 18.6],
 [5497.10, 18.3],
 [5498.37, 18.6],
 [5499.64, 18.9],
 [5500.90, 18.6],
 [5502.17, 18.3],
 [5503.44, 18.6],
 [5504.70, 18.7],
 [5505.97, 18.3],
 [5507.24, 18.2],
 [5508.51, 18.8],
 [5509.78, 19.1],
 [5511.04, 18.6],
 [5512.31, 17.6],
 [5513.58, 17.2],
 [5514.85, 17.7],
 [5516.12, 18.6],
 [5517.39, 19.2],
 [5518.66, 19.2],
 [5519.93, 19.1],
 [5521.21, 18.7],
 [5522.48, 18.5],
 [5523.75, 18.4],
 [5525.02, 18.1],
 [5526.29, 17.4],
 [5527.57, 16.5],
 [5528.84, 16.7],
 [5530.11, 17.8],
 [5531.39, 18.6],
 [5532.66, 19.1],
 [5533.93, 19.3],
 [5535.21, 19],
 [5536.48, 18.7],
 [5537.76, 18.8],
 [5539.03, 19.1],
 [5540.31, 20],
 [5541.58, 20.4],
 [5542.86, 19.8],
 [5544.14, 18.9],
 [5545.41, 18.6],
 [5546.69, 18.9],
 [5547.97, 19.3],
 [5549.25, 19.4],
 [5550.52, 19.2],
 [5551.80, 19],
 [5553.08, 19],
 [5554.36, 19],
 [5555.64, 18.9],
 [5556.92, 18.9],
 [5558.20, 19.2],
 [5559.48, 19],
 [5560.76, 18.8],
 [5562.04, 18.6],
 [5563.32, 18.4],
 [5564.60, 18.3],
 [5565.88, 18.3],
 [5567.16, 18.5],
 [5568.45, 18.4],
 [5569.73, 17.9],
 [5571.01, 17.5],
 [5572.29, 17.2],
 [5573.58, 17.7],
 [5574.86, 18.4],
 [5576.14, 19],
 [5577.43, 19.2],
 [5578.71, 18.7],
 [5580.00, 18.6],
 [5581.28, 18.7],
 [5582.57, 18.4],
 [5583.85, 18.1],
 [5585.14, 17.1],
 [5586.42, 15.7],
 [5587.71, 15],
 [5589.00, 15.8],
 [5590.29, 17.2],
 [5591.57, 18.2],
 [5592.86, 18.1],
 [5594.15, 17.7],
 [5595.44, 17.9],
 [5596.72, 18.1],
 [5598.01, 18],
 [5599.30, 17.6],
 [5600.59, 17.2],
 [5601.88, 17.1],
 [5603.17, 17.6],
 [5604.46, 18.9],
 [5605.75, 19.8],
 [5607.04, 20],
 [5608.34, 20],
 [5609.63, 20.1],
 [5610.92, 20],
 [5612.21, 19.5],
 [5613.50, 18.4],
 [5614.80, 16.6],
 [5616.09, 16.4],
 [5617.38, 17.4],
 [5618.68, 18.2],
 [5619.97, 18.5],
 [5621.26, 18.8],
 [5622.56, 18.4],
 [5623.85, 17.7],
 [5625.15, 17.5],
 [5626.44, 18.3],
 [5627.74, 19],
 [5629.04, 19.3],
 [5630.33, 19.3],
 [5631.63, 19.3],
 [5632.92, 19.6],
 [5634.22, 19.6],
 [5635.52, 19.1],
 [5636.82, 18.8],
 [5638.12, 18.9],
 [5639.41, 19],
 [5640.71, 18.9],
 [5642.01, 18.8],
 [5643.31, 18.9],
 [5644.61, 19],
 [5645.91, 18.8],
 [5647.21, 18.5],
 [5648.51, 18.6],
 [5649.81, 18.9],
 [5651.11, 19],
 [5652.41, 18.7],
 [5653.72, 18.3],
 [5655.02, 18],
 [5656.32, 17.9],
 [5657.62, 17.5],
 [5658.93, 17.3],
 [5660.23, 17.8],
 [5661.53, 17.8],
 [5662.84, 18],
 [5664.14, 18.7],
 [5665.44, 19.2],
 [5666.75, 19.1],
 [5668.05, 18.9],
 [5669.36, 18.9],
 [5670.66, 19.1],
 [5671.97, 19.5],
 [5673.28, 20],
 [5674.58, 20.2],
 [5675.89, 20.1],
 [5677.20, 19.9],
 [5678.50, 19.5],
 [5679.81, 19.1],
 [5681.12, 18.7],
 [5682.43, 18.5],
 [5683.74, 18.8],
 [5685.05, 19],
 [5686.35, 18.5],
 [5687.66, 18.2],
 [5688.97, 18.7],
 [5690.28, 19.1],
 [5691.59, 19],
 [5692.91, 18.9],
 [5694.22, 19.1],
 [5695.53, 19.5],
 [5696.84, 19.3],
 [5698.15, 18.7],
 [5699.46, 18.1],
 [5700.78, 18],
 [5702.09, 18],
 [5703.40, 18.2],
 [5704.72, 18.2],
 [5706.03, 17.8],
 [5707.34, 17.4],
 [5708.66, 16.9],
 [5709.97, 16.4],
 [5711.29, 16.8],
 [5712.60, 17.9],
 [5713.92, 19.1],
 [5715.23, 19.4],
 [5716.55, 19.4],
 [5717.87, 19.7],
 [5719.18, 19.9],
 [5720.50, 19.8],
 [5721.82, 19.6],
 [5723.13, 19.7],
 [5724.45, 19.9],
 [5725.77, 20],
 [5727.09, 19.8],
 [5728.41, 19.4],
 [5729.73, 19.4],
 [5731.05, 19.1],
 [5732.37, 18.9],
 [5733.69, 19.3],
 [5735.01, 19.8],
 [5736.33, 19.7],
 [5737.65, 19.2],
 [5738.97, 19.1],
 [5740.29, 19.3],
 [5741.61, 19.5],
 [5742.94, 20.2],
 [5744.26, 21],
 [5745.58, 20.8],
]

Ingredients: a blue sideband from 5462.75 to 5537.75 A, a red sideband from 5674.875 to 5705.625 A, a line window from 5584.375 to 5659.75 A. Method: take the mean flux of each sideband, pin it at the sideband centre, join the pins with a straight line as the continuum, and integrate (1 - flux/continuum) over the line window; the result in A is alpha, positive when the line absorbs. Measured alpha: 1.64 A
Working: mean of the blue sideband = 18.5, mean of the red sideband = 18.8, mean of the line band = 18.3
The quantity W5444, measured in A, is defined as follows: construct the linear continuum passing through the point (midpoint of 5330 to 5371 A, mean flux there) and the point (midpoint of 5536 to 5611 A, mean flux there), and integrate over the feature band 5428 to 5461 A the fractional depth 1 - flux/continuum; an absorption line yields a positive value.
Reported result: 0.8 A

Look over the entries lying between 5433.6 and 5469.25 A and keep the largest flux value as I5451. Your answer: 20.1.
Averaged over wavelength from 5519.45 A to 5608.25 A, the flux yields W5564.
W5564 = 18.4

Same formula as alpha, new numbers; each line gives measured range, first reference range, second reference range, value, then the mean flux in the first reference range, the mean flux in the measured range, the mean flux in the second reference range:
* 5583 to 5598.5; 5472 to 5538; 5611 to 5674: 1.08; 18.4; 17.3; 18.6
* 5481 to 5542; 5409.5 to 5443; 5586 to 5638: -0.99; 18.3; 18.6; 18.3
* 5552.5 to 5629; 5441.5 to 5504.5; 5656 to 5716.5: 1.29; 18.5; 18.2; 18.6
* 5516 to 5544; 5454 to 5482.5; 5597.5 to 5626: -0.53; 18.3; 18.7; 18.4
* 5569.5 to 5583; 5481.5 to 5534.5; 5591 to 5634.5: 0.12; 18.5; 18.3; 18.5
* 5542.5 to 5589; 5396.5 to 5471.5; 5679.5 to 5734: -0.12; 17.9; 18.4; 18.8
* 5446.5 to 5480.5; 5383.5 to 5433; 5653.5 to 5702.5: -0.78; 17.6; 18.3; 18.8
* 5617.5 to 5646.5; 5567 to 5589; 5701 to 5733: -0.95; 17.8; 18.8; 18.8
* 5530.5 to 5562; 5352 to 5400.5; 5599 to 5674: -0.96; 18.4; 19.1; 18.6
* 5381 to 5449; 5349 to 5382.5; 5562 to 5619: 3.08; 18.7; 17.8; 18.1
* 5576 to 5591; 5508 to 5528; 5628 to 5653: 0.88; 18.3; 17.6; 19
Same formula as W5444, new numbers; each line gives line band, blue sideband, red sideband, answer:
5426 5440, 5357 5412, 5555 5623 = 0.24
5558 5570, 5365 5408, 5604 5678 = -0.10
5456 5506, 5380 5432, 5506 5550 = -0.84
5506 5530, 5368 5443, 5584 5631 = -0.31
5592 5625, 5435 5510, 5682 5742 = 0.69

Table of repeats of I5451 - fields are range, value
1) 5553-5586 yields 19.2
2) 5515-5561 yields 20.4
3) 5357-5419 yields 20.6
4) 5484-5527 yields 19.7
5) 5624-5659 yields 19.6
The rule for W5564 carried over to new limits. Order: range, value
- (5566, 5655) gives 18.3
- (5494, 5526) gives 18.5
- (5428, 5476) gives 18.2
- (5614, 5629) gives 17.9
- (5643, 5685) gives 18.8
